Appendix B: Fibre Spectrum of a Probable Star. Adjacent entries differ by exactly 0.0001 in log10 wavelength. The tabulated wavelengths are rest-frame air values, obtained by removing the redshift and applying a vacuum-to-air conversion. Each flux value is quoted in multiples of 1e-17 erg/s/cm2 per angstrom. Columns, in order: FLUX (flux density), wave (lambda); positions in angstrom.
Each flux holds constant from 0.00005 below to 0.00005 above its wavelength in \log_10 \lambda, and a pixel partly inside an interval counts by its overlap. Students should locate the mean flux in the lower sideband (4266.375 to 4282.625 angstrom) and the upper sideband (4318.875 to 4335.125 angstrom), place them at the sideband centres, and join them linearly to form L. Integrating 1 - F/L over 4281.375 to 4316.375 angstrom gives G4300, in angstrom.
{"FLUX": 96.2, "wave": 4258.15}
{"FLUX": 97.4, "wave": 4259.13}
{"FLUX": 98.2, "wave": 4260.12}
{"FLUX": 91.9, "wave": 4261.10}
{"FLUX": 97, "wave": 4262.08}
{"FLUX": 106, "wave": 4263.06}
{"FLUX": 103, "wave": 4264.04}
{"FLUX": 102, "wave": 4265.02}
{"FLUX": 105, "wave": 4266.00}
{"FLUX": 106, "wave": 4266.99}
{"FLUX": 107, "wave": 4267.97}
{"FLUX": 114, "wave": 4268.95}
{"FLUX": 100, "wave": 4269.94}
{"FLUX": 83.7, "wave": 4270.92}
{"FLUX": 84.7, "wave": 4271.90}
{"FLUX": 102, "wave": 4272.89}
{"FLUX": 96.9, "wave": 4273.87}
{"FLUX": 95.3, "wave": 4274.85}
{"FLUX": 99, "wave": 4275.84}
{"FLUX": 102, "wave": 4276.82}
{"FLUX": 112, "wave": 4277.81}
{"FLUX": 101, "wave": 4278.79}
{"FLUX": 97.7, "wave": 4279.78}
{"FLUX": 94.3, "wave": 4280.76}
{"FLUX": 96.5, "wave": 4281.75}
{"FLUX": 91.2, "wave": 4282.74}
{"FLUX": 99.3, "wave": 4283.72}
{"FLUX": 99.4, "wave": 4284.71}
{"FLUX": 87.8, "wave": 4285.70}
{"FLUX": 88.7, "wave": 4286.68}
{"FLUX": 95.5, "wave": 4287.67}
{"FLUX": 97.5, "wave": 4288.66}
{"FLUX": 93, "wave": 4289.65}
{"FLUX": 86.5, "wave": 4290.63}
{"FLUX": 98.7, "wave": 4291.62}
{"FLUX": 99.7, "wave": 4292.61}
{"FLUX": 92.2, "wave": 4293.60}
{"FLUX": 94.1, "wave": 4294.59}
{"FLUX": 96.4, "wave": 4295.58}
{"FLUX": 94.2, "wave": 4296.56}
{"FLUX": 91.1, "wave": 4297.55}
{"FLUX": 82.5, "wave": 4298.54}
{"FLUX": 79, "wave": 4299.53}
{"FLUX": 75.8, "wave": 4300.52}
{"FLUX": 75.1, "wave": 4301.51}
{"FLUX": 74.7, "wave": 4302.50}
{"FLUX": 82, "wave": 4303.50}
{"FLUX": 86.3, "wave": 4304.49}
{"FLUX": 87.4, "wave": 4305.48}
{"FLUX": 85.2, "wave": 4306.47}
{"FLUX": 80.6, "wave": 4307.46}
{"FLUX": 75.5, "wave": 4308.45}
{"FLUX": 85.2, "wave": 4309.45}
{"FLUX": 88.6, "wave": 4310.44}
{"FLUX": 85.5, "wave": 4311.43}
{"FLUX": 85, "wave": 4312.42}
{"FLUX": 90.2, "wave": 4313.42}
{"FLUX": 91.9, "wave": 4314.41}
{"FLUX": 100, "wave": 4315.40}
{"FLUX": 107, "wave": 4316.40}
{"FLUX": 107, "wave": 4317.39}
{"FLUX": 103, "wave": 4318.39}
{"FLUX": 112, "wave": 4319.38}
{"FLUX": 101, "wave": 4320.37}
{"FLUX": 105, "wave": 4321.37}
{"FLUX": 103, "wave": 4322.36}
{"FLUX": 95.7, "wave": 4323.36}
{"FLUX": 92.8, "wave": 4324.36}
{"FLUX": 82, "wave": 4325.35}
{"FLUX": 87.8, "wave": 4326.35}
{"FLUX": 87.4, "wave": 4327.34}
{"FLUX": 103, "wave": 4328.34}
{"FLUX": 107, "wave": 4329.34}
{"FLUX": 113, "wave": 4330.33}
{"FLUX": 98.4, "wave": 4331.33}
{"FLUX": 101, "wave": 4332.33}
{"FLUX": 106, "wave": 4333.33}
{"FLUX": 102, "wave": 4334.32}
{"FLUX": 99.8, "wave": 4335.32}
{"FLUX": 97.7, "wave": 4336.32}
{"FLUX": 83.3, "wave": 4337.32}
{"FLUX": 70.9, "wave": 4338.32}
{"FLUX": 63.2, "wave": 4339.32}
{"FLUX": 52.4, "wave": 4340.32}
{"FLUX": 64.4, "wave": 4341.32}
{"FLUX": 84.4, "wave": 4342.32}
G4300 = 3.7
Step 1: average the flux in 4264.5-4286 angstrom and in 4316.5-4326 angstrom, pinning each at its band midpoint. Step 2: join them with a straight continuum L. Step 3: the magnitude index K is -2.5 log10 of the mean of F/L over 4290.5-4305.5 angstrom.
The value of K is 0.145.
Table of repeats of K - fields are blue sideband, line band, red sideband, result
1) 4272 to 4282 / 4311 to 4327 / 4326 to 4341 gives -0.040 mag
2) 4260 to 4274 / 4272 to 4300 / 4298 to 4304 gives -0.087 mag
